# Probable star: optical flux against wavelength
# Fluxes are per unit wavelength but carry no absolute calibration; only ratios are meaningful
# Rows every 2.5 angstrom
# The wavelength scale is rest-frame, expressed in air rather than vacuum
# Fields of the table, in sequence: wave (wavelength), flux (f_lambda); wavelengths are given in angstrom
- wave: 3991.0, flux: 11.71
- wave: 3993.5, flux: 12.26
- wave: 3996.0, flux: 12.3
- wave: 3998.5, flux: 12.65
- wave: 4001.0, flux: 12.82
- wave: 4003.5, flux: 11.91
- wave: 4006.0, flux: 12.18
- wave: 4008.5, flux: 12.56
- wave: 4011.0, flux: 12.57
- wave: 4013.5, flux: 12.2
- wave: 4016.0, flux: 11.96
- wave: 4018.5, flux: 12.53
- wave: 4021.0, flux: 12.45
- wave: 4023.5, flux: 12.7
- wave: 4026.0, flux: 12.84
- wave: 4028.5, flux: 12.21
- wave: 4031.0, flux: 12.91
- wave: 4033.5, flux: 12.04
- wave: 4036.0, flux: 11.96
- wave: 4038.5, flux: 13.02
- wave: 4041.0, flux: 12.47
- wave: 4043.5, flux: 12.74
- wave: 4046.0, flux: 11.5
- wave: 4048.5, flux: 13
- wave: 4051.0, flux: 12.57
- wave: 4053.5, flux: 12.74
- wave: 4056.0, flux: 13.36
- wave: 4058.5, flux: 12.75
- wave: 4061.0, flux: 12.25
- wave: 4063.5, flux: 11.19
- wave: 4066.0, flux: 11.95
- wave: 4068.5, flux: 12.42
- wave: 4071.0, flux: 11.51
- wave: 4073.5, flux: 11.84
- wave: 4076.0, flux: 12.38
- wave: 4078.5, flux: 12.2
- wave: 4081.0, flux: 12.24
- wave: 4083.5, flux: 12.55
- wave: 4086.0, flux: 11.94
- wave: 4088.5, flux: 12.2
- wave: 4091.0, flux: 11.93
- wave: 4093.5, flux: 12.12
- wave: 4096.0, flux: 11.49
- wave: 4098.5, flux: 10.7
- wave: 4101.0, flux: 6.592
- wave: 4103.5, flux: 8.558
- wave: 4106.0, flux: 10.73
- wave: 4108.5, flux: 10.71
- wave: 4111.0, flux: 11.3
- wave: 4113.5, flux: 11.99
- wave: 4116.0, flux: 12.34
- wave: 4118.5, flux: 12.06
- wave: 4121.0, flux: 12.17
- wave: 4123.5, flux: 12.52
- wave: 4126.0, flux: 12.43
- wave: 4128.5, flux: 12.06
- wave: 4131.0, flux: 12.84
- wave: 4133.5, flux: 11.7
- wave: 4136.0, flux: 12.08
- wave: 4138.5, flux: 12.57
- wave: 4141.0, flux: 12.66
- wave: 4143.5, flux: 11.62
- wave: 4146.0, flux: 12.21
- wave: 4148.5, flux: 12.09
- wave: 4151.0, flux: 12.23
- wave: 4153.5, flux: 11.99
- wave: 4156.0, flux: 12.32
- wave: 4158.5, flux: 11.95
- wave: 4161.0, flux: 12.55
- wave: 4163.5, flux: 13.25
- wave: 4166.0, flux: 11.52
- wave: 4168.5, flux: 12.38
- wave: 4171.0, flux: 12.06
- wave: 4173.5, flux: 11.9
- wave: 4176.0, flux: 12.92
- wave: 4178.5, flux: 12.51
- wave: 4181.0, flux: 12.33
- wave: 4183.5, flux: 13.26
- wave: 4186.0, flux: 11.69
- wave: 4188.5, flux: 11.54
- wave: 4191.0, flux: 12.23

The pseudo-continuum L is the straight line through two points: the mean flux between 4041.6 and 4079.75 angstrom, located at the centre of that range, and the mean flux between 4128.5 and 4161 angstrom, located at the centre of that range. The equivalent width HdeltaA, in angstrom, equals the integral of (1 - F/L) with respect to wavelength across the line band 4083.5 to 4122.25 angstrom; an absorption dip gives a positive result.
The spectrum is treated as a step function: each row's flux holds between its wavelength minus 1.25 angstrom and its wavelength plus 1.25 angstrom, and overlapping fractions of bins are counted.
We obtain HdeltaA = 3.4 angstrom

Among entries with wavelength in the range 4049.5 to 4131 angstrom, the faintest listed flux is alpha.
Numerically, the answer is 6.592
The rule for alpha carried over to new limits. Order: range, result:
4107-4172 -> 10.71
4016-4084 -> 11.19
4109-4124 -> 11.3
